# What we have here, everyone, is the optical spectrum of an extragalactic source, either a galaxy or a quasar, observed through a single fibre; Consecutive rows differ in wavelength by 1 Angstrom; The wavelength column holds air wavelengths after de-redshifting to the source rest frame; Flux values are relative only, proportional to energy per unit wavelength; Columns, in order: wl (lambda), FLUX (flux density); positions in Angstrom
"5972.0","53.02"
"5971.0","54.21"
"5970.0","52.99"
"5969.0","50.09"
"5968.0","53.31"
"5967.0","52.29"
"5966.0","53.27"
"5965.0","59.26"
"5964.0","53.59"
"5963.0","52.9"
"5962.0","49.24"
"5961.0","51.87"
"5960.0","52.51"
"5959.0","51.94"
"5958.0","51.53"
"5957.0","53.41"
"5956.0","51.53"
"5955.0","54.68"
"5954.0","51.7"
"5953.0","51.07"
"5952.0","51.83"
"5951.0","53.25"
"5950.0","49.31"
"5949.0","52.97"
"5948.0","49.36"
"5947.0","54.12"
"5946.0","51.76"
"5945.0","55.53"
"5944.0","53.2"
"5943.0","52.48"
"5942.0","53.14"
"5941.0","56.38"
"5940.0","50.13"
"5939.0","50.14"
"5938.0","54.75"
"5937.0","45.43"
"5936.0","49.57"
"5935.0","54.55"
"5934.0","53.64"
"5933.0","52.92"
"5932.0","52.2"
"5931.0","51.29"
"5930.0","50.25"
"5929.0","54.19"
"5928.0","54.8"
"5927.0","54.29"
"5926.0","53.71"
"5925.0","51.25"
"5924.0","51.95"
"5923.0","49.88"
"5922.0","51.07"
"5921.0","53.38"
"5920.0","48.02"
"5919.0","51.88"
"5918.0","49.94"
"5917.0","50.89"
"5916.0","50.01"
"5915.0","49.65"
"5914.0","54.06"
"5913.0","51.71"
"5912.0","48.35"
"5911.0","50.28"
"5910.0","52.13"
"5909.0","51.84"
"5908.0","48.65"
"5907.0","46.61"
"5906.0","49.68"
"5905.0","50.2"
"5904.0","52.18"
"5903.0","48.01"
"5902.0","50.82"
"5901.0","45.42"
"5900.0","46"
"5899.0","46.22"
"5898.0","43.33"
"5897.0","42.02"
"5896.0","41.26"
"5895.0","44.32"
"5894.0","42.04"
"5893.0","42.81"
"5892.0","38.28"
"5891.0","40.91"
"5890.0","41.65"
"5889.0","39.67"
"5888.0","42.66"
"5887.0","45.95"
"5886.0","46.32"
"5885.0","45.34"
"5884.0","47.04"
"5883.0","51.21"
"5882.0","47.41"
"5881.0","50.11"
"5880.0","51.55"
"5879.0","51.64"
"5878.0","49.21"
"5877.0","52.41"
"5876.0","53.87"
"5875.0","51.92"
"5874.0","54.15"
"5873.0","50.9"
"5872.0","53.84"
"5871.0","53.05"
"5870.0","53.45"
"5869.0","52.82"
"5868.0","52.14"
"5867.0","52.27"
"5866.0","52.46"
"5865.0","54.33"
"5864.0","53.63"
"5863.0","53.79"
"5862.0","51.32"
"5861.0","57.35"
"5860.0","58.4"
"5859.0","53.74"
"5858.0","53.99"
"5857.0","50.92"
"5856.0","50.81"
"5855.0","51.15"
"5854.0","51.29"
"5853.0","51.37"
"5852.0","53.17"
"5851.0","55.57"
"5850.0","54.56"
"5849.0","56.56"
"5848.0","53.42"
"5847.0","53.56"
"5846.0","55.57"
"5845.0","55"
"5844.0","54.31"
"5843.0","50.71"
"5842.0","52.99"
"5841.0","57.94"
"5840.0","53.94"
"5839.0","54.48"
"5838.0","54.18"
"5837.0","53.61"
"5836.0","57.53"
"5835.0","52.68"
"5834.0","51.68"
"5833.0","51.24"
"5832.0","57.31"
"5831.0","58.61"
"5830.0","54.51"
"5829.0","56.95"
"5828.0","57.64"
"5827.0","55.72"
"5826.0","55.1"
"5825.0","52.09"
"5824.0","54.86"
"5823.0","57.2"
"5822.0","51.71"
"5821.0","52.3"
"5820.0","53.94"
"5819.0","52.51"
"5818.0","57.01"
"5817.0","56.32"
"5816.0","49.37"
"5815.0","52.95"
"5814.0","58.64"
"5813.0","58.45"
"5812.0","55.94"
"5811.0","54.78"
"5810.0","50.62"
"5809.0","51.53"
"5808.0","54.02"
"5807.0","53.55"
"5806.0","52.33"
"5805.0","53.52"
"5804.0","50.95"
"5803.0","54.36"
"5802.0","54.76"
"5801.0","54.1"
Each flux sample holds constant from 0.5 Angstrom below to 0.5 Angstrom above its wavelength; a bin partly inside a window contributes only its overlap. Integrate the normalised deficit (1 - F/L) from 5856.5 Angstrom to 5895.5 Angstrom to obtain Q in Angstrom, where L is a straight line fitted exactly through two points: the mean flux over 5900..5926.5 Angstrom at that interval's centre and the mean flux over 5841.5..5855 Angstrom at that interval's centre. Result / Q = 1.9 Angstrom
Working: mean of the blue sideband 53.6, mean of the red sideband 50.4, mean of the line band 49.7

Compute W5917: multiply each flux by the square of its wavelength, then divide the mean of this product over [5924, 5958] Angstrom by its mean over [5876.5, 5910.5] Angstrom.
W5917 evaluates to 1.14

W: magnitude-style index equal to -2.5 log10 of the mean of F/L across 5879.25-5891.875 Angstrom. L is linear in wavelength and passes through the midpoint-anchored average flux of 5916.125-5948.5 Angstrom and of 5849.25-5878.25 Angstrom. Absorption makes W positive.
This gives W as 0.16 mag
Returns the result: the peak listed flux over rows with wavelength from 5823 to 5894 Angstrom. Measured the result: 58.61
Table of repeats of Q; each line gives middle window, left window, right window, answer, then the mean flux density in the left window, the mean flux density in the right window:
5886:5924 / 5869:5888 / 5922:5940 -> 2.83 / 50.4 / 52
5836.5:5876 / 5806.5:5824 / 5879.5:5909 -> -2.93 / 54.2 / 45.9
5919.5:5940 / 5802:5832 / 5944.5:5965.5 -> 0.41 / 54.5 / 52.5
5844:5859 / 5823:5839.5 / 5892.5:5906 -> -0.33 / 55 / 45.9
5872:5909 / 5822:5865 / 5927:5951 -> 4.28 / 54.3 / 52.3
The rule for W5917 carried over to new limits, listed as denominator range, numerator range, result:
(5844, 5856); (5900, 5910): 0.94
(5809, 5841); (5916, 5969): 0.99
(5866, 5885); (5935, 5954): 1.03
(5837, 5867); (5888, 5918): 0.89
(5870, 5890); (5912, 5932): 1.06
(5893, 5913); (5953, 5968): 1.14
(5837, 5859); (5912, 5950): 1.00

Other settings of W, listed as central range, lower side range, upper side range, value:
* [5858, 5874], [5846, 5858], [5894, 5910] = -0.04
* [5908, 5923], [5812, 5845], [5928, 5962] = 0.04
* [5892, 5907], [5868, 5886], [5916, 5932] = 0.13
